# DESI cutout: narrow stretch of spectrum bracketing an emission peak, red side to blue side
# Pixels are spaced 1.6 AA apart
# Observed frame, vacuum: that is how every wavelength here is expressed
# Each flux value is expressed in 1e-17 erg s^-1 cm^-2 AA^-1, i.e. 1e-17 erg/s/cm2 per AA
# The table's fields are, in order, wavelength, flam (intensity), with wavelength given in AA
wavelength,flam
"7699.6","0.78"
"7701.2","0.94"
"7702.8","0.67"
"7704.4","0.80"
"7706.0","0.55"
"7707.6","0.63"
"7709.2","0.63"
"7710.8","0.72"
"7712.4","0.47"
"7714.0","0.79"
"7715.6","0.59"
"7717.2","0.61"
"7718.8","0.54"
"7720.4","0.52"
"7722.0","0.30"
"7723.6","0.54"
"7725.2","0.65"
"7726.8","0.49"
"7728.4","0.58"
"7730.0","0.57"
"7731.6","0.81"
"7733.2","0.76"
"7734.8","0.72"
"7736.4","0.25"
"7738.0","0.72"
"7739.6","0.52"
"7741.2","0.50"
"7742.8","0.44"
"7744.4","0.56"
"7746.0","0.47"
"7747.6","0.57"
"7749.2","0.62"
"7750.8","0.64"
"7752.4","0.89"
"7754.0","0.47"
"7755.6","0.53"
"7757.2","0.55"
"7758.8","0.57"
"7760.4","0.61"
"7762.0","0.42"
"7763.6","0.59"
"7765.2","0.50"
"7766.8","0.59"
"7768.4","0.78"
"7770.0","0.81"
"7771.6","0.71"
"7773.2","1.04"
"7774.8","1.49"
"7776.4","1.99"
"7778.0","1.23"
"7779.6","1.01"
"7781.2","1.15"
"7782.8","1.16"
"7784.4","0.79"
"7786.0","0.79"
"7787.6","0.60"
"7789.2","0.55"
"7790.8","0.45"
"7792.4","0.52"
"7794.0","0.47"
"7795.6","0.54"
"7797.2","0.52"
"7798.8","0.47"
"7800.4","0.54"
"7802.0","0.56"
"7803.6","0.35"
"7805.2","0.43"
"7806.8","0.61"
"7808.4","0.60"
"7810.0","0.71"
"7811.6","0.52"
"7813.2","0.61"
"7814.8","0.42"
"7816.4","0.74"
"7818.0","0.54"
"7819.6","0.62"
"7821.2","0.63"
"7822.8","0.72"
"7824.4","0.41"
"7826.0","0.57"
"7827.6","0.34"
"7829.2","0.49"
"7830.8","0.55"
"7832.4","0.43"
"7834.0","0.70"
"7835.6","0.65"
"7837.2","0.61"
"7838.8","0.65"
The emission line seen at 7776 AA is [O III]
